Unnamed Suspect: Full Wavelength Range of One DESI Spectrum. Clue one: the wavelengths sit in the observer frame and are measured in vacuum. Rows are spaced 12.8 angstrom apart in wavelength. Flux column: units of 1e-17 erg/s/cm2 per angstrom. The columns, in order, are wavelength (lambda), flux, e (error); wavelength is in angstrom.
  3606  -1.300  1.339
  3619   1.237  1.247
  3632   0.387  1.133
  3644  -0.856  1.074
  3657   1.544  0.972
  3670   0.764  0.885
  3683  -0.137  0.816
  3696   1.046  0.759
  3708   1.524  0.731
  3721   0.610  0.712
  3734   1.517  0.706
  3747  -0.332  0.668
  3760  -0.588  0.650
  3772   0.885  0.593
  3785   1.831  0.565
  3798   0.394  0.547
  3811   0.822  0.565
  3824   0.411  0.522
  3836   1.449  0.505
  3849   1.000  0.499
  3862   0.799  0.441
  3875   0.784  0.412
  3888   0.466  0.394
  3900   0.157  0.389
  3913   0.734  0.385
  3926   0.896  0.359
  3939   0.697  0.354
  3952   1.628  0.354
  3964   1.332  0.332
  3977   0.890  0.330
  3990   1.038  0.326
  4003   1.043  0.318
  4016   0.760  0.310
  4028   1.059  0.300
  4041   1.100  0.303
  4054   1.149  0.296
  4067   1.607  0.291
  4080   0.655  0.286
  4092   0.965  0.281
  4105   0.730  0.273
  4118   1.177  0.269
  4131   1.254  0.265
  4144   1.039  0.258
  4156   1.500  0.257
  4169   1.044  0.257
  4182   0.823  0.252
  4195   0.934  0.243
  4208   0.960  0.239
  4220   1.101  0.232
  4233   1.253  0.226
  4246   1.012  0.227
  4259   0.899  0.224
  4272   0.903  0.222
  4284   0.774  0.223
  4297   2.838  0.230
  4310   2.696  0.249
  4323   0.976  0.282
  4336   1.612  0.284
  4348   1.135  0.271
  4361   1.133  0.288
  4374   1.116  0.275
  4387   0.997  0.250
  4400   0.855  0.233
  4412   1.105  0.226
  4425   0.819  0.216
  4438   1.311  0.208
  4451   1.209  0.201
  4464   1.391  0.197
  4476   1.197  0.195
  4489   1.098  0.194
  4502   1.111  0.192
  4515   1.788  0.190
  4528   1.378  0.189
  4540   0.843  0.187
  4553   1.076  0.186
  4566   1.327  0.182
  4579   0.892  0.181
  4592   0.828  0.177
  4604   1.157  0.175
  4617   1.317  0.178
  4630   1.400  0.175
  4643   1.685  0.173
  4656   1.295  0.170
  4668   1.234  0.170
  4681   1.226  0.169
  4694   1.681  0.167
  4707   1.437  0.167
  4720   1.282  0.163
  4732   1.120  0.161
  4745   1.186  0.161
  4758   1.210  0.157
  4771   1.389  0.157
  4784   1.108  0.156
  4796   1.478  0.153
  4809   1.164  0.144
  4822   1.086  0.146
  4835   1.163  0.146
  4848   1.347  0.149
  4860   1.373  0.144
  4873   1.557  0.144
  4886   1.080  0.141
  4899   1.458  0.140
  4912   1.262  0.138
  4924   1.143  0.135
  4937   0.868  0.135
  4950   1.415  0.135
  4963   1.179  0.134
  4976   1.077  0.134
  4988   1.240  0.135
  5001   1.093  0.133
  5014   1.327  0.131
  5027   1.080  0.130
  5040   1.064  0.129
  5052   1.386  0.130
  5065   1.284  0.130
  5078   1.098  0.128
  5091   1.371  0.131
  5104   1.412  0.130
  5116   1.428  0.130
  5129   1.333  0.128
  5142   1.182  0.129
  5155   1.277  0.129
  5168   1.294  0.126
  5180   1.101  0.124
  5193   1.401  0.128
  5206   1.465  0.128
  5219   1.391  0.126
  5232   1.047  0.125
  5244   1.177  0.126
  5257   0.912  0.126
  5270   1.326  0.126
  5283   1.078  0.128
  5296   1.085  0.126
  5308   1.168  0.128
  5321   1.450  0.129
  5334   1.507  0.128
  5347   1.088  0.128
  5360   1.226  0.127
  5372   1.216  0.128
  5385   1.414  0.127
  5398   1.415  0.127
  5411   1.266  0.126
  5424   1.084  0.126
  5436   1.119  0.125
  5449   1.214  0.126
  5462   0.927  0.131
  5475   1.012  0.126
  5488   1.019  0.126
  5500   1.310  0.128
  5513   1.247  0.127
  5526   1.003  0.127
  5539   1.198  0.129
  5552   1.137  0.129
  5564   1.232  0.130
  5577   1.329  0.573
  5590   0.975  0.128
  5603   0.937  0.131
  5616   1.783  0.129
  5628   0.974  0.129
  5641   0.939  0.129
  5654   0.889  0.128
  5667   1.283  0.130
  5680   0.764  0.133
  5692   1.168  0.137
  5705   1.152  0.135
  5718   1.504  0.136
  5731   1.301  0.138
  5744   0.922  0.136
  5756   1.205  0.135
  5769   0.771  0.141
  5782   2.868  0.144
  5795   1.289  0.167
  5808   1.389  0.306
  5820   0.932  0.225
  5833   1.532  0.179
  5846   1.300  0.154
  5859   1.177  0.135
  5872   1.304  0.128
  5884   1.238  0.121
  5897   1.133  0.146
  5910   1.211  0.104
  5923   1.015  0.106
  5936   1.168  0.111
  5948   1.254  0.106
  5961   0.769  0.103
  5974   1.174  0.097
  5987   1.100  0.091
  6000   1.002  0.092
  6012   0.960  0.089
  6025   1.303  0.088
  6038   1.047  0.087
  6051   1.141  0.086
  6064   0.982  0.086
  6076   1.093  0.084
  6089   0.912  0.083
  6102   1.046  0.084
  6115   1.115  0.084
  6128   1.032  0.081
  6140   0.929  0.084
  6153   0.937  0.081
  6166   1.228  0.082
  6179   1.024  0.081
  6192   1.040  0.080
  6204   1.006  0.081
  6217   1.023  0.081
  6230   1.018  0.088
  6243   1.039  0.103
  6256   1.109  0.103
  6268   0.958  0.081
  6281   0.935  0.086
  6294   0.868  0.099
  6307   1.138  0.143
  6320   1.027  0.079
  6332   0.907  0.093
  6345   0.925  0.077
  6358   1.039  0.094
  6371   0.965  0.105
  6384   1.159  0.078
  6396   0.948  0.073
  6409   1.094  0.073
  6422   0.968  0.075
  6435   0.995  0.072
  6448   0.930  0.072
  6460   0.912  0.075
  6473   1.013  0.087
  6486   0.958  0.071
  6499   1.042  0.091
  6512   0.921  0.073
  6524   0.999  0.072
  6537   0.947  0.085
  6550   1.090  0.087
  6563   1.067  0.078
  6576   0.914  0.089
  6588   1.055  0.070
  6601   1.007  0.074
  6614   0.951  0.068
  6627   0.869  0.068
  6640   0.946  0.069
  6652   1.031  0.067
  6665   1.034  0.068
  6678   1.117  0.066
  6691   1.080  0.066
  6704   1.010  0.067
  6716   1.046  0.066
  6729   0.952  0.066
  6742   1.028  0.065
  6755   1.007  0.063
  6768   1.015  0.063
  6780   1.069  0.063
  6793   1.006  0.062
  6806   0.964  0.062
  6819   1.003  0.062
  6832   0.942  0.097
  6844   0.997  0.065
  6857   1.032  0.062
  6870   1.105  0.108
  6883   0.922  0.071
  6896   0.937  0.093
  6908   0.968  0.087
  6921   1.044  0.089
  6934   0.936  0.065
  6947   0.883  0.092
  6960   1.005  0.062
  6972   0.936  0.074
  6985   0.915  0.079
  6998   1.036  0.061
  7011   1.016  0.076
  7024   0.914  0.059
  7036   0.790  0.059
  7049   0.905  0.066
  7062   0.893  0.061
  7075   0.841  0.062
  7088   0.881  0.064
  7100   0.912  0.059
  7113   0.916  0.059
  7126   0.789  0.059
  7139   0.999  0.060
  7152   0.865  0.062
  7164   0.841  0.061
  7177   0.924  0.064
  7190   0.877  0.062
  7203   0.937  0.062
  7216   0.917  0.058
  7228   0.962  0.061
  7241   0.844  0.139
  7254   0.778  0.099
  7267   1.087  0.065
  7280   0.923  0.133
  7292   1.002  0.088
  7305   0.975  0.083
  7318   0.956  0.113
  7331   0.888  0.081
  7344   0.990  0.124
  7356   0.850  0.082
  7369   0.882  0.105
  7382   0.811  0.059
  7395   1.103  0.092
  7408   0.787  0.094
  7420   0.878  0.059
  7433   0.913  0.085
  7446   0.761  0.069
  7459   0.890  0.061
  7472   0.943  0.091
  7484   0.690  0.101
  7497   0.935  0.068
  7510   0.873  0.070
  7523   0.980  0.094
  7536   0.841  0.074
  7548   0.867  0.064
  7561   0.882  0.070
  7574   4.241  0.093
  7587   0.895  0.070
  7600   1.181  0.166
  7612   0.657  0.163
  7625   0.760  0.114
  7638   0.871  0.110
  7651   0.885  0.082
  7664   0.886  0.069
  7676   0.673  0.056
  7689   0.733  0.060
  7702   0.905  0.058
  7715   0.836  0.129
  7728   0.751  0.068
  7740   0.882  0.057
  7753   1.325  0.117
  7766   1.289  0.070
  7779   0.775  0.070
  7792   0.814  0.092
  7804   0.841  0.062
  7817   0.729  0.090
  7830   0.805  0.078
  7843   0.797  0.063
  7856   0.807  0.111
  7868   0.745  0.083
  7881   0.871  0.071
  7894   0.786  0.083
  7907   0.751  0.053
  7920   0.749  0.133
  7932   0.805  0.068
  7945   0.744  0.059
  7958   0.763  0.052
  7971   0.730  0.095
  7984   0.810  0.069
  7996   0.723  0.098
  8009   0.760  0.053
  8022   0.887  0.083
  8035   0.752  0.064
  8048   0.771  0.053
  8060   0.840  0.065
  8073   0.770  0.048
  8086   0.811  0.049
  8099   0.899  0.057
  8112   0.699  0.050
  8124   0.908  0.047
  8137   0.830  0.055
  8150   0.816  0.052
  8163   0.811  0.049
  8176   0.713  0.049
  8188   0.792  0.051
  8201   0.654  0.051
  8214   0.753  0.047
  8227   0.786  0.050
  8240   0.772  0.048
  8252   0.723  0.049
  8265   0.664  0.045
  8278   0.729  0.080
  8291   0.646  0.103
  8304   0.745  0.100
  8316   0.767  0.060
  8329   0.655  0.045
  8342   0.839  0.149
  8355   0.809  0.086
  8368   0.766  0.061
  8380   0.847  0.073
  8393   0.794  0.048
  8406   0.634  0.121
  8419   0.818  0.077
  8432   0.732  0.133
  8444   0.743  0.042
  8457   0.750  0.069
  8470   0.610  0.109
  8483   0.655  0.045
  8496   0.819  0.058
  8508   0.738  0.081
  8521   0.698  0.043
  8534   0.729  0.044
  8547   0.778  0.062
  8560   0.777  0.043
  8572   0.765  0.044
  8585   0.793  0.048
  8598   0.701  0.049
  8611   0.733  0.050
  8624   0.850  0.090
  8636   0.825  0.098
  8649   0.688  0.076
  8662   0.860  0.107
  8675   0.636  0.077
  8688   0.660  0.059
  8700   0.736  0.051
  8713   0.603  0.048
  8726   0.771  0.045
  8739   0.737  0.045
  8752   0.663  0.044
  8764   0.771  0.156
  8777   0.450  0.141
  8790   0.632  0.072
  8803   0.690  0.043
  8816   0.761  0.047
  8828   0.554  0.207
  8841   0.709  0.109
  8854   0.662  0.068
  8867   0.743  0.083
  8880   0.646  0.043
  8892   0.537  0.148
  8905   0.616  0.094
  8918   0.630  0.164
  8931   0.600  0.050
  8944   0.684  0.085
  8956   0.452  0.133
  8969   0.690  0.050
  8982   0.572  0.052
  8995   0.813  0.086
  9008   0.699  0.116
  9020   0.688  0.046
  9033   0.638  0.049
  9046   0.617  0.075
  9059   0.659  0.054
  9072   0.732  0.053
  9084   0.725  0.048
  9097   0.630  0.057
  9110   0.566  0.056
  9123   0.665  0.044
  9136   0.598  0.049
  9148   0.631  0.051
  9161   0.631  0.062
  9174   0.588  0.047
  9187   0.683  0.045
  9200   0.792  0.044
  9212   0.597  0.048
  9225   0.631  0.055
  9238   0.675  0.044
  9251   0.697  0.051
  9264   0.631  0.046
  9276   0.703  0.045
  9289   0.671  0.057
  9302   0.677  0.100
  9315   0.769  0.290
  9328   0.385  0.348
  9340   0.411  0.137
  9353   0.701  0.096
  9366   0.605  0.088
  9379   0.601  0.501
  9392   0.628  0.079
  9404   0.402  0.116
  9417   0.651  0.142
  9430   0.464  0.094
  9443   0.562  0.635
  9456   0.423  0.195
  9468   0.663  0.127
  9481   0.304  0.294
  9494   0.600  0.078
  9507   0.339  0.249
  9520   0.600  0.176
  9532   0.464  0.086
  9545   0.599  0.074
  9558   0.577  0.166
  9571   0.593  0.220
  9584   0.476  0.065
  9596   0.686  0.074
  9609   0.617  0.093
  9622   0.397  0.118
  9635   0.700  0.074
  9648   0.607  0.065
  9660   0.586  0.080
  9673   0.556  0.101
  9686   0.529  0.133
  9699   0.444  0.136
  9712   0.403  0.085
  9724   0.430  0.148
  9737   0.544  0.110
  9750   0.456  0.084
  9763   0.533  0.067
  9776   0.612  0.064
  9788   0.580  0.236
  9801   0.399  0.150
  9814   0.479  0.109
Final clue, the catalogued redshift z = 0.154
